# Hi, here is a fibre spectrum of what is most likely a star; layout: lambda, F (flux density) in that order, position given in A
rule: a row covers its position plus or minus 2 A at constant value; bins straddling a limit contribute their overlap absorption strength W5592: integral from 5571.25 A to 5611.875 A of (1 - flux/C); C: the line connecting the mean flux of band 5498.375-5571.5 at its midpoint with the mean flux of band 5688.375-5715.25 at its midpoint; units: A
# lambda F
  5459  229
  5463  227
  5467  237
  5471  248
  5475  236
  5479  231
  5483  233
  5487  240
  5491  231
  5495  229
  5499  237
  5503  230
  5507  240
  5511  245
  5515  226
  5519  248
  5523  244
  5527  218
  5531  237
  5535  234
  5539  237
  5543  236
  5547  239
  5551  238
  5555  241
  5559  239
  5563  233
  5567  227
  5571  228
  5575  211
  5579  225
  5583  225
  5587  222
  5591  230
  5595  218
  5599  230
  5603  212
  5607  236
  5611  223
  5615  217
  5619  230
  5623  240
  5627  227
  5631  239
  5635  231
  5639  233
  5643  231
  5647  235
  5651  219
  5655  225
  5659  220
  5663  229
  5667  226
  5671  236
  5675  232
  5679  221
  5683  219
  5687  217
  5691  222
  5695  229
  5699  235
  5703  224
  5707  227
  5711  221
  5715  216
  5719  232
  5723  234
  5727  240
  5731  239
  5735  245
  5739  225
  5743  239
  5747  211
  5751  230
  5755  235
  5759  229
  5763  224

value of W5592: 1.5 A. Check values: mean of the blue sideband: 236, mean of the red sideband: 225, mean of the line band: 223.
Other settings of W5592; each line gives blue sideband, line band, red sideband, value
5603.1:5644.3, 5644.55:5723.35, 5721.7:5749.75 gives 2.0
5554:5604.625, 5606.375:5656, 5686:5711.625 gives -0.8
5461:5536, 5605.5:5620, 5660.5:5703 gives 0.2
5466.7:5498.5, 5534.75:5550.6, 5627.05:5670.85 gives -0.3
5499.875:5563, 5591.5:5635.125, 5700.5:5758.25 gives 1.2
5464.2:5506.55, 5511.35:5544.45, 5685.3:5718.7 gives -0.3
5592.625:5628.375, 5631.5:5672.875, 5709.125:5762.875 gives -0.3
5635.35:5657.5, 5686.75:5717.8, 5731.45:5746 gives 1.1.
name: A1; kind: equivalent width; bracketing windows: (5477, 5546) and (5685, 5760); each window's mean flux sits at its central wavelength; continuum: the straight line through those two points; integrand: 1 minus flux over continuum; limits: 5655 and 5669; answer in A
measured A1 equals 0.35 A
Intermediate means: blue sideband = 235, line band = 225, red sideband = 229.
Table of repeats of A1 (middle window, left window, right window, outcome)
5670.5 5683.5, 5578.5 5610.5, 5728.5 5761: 0.09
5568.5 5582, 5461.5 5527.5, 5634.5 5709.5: 0.57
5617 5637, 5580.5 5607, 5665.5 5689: -0.80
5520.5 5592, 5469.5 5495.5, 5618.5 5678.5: 0.50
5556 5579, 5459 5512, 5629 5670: 0.41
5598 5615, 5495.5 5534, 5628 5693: 0.47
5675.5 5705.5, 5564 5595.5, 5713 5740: 0.86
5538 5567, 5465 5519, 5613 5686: -0.48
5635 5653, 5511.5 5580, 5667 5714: -0.13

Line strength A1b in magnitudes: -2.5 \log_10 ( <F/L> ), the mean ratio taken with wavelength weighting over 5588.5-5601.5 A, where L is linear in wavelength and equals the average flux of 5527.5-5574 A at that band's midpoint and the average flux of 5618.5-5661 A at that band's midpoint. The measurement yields 0.03 mag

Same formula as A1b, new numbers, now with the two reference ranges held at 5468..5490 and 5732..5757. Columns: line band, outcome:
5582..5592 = 0.045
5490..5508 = 0.017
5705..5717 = 0.051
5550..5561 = -0.018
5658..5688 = 0.035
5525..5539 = 0.025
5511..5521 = -0.010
